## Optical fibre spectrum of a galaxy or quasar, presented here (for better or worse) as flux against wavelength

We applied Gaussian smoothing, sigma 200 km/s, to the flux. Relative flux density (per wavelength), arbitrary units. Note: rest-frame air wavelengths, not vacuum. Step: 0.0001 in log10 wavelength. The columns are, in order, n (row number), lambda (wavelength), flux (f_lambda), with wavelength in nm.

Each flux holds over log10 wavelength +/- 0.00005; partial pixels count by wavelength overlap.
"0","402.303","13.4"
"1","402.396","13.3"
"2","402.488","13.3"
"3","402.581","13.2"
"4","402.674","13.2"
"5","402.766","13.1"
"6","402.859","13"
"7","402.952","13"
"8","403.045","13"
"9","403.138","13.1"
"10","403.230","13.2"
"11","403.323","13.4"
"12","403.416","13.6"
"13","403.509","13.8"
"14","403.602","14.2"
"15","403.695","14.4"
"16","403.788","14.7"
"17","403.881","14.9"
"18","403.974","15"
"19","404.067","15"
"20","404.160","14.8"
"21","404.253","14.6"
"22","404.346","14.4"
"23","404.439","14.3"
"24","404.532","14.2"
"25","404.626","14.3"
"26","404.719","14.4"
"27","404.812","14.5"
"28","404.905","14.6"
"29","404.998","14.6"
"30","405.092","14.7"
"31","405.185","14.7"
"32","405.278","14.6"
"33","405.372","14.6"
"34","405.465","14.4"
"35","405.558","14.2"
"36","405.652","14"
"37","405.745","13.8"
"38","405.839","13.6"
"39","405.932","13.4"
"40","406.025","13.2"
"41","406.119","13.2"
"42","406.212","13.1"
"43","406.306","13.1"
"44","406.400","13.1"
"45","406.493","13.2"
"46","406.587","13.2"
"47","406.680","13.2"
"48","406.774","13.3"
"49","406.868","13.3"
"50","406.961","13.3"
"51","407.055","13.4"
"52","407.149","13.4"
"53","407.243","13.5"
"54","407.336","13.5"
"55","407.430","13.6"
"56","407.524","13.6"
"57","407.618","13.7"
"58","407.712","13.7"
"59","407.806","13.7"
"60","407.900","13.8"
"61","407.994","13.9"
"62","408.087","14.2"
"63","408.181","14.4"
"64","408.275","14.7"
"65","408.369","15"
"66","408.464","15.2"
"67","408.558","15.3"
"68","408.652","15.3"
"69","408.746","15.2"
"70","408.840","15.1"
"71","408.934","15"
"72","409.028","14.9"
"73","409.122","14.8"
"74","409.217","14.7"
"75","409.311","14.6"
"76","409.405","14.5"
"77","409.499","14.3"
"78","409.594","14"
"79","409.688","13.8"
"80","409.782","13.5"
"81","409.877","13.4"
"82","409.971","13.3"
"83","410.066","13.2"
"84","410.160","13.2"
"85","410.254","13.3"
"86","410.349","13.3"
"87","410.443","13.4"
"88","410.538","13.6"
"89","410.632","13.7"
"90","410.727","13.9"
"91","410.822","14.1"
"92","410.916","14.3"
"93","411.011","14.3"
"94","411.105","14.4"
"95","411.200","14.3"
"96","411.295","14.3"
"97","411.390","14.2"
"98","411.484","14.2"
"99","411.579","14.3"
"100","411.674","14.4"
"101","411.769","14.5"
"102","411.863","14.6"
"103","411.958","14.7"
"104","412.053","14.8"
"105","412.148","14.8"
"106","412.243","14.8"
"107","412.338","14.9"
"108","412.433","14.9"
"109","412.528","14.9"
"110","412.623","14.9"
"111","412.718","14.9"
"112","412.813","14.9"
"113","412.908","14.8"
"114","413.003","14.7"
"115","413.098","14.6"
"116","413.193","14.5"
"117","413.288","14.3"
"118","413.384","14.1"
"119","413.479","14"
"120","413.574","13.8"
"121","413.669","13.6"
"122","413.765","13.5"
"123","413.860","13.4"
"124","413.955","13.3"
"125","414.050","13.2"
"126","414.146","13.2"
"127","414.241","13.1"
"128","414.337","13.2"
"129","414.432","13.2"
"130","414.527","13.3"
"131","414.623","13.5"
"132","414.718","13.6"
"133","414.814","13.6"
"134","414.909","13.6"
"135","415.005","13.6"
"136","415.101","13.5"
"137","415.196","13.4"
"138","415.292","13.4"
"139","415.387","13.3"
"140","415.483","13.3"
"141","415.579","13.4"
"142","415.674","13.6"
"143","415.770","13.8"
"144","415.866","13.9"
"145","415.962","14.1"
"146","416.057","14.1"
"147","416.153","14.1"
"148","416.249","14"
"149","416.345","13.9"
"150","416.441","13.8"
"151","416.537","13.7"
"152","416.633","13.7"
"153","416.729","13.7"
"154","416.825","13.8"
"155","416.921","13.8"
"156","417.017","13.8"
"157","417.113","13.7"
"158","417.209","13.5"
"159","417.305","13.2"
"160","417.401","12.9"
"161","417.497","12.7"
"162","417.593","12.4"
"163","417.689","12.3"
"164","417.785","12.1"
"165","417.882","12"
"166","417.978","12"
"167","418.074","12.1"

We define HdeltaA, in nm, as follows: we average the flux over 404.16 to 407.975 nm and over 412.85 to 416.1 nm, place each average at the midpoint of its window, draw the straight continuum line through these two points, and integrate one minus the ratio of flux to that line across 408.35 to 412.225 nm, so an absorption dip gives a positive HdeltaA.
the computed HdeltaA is -0.15 nm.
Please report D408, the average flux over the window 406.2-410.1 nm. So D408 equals 14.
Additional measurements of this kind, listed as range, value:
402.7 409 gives 14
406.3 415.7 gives 14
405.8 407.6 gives 13.3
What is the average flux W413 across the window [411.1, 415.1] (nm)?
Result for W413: 14.1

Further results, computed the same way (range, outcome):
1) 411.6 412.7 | 14.7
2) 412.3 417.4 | 13.8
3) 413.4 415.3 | 13.5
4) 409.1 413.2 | 14.3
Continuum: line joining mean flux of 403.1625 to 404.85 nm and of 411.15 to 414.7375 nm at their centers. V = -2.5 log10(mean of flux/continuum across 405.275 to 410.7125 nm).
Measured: 0.03 mag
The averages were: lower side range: 14.3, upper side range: 14.2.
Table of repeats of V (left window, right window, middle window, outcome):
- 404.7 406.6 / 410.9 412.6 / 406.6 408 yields 0.05 mag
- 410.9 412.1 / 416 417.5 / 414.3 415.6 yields 0.04 mag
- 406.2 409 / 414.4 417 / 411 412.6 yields -0.06 mag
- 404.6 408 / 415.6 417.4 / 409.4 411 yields 0.01 mag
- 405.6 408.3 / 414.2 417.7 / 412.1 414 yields -0.07 mag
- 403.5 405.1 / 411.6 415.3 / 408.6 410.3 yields 0.00 mag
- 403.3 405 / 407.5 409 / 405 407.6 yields 0.06 mag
